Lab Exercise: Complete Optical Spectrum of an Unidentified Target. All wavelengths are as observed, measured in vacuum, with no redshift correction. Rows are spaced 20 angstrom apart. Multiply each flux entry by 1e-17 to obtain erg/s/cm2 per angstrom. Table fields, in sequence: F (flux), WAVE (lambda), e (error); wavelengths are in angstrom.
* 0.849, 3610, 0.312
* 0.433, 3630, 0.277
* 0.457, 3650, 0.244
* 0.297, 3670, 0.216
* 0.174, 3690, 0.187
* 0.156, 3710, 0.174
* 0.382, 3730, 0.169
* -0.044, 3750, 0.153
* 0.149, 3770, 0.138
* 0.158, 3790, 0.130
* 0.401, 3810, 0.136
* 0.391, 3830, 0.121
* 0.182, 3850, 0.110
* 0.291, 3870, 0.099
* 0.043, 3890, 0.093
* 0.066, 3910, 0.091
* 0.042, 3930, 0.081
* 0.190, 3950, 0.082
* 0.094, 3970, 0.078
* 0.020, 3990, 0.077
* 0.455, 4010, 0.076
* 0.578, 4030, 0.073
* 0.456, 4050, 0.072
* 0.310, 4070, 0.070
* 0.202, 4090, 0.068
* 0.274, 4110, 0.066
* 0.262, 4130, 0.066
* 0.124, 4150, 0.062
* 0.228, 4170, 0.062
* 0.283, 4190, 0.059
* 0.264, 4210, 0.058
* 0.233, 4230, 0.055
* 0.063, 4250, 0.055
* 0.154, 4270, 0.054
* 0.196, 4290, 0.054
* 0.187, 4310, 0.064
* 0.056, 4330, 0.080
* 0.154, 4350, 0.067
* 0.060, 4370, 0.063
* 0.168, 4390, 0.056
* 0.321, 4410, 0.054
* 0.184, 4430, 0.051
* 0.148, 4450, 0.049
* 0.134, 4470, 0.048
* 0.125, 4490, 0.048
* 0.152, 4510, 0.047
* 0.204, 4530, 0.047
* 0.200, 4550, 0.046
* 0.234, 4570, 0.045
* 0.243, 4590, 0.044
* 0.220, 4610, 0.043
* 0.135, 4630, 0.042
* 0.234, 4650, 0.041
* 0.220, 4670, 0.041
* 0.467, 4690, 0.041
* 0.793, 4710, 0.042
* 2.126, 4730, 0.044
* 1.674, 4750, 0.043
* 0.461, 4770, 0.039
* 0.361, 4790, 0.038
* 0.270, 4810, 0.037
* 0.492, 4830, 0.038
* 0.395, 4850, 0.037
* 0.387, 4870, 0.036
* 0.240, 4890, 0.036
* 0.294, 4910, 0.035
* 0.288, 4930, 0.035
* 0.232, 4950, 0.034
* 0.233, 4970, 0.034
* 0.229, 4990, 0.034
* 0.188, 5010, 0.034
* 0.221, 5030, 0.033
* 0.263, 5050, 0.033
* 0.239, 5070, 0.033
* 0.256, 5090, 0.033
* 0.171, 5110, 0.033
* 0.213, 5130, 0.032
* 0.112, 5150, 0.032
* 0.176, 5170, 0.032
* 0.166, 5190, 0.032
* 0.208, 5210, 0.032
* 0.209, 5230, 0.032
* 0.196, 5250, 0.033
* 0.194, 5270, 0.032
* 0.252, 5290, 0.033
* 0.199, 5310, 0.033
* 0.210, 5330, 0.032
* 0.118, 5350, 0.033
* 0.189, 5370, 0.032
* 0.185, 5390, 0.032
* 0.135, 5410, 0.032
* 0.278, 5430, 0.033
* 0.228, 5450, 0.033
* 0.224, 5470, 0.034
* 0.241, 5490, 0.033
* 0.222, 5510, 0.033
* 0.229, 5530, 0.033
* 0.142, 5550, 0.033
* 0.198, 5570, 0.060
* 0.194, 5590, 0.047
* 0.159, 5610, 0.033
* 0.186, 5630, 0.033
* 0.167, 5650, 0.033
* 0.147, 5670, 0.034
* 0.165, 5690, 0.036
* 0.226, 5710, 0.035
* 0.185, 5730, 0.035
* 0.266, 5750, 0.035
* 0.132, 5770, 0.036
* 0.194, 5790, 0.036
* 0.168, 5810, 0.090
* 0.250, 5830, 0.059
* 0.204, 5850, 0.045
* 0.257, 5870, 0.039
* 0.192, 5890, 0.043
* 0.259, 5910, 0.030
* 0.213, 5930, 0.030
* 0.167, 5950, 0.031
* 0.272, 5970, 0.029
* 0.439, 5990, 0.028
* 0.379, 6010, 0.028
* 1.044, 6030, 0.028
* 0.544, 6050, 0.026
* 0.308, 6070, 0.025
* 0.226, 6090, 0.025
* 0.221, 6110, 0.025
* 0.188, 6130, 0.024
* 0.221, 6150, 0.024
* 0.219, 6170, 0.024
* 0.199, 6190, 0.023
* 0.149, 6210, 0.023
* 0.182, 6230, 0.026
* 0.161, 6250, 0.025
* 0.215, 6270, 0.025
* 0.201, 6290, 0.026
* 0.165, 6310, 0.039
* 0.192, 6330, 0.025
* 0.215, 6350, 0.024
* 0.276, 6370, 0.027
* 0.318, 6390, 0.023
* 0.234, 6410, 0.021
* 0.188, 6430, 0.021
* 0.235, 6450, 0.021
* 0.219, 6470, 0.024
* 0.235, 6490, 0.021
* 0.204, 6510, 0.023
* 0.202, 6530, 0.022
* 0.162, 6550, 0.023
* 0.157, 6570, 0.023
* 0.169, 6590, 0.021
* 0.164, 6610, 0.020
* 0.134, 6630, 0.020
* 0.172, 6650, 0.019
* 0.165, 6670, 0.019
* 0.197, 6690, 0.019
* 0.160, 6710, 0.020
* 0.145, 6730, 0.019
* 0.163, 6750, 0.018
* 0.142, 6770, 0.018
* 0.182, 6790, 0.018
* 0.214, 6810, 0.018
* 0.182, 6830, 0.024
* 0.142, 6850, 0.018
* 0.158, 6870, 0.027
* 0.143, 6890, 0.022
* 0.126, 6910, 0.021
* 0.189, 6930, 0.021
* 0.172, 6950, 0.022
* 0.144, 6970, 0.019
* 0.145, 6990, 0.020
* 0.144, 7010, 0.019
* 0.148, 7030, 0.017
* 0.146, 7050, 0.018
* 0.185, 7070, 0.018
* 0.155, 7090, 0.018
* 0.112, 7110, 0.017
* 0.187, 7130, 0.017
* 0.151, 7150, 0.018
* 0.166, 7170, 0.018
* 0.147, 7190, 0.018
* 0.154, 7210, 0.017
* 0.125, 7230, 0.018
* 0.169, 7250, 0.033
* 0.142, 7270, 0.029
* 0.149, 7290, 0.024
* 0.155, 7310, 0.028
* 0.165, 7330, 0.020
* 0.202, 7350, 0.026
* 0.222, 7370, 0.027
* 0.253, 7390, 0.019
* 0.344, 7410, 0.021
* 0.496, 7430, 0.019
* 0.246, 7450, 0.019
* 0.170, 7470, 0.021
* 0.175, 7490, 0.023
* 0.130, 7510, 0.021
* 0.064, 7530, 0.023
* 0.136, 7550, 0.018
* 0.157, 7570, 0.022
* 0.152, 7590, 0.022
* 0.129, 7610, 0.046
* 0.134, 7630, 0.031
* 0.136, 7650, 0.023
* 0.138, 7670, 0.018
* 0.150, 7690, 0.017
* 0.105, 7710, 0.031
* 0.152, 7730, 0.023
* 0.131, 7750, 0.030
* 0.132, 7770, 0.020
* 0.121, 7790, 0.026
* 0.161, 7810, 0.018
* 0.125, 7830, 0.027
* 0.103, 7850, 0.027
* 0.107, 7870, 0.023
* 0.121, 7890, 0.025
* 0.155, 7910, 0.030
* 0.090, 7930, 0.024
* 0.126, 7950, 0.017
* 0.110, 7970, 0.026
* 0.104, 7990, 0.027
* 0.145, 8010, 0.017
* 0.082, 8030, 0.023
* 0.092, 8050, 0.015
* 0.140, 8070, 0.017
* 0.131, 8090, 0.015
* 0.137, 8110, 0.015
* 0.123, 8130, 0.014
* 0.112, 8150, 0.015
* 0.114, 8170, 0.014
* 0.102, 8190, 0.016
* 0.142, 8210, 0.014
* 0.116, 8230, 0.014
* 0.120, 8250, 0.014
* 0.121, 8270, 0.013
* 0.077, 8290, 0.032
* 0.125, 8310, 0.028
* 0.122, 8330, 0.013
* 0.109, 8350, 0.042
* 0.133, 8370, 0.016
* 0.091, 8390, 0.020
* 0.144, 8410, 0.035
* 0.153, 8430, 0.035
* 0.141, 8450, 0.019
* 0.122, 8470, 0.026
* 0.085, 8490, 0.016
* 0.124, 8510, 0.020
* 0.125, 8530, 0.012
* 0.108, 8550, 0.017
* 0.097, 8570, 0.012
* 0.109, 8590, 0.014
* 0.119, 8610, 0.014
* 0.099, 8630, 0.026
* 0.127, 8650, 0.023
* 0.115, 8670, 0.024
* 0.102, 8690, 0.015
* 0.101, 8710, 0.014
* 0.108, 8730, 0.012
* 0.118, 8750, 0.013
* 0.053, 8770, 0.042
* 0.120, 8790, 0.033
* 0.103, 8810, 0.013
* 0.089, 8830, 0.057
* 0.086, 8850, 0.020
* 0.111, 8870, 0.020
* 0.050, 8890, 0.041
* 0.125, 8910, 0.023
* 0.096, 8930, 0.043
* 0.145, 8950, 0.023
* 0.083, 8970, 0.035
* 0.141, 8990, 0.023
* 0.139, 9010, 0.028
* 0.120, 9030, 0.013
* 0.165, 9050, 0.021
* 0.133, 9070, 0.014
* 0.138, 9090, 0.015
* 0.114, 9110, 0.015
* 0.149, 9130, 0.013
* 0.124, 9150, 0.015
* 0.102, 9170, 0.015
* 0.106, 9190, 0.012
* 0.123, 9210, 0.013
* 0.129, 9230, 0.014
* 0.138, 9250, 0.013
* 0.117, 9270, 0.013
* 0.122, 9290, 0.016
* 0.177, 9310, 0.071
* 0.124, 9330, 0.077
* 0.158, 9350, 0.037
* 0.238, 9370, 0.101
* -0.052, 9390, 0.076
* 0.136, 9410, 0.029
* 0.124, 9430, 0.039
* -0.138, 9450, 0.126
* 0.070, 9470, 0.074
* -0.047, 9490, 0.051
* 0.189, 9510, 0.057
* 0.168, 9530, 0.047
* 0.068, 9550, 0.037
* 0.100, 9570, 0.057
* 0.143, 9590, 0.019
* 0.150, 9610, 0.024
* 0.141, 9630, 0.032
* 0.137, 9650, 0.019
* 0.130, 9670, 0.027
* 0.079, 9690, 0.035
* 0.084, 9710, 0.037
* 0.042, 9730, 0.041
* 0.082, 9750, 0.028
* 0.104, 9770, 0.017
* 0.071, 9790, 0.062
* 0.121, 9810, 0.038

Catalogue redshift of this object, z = 2.89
